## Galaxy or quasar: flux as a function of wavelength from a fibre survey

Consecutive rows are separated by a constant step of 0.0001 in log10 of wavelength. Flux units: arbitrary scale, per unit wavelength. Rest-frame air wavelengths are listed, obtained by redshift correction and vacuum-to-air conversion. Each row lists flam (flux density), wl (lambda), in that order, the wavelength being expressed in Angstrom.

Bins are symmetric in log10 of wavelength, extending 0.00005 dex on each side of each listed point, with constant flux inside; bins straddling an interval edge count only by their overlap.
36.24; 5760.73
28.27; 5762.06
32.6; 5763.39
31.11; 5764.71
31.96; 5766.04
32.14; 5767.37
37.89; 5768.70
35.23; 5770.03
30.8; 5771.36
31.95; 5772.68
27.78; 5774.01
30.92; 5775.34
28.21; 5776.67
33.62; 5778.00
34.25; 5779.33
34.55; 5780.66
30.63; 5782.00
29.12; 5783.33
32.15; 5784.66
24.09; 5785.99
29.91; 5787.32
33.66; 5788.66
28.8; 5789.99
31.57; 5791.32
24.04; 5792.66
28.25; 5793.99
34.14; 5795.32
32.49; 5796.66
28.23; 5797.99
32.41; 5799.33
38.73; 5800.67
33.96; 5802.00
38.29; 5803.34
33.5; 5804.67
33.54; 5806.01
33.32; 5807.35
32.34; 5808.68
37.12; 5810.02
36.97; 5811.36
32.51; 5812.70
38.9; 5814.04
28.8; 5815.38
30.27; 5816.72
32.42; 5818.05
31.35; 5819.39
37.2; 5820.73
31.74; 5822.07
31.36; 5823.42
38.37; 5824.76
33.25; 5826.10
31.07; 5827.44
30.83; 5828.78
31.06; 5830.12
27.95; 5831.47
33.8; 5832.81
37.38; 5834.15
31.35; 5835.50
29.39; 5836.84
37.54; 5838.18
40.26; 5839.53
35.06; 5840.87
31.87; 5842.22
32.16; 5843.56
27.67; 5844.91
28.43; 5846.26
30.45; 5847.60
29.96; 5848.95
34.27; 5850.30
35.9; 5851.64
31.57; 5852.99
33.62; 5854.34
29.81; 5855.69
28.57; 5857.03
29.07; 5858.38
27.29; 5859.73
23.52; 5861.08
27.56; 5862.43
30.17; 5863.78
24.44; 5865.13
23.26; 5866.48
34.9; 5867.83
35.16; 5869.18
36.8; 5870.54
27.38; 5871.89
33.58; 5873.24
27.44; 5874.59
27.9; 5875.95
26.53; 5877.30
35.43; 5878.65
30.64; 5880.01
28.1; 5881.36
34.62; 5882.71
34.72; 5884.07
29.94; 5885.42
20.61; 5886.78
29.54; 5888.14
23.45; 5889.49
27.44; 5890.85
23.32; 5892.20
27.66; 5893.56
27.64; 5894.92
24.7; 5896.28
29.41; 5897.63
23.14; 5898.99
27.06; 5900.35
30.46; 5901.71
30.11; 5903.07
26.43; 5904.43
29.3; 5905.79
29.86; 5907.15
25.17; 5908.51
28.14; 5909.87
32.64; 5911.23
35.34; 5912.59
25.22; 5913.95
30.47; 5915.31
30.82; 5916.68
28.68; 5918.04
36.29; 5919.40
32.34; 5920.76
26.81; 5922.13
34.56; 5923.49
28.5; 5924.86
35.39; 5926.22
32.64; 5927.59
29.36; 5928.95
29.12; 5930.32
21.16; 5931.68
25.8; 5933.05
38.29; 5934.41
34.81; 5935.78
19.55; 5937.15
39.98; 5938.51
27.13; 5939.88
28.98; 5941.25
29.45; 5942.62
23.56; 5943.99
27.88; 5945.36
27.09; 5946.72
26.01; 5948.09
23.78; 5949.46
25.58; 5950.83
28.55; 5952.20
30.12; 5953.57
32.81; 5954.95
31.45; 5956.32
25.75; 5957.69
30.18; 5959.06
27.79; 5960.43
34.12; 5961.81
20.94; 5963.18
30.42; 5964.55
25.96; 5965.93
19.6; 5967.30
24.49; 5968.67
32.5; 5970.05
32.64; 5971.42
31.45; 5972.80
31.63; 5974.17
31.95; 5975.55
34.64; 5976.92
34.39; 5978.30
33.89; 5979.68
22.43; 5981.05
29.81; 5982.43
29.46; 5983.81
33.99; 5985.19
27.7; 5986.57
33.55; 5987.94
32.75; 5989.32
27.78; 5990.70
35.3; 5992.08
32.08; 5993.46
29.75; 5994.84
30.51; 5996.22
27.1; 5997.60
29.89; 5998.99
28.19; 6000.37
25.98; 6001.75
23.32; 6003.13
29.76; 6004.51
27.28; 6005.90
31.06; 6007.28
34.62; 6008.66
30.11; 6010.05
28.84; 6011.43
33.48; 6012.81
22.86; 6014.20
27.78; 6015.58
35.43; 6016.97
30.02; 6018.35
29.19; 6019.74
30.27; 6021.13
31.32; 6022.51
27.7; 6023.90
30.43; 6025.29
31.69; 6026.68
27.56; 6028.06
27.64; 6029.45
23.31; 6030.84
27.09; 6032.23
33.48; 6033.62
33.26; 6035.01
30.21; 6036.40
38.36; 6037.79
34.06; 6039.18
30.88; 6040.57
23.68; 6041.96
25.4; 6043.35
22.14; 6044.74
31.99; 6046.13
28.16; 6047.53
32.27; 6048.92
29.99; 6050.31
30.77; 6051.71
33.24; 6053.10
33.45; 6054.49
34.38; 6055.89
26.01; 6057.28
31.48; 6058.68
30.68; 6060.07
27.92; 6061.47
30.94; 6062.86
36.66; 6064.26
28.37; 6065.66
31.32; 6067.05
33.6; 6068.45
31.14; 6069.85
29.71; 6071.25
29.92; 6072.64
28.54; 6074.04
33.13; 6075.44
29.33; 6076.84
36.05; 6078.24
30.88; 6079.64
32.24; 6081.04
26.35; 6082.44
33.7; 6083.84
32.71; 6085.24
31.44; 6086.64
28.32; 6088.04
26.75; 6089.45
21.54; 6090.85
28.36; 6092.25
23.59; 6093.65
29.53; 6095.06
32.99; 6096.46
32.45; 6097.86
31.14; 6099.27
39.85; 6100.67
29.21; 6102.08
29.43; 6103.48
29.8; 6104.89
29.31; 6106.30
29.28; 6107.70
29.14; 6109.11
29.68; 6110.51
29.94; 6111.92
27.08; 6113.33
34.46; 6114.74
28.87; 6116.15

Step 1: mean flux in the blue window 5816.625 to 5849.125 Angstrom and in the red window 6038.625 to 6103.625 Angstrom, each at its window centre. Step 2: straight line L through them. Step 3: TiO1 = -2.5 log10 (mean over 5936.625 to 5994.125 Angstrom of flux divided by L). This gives 0.07 mag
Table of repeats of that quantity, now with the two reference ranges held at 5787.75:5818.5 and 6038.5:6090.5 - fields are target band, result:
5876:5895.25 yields 0.13 mag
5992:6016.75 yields 0.06 mag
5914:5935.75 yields 0.04 mag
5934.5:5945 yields 0.07 mag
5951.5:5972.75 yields 0.10 mag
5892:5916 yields 0.13 mag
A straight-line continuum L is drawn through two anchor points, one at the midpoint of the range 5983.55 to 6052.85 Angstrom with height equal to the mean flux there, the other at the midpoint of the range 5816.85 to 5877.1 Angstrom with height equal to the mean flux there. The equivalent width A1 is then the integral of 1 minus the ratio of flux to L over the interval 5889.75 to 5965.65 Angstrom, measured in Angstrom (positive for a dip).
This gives 4.46 Angstrom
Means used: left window 31.4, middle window 28.8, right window 29.8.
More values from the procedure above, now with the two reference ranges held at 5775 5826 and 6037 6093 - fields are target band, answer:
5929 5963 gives 2.9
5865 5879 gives 0.7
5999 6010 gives 0.7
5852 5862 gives 0.9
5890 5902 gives 1.9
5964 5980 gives 0.5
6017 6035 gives 0.7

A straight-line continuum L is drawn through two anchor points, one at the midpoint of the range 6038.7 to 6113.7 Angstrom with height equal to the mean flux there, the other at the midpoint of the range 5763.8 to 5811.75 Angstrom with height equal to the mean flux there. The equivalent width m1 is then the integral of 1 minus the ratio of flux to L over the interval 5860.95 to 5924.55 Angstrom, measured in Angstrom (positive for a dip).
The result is 4.6 Angstrom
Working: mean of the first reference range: 32.1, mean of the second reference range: 30.2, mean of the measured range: 29.2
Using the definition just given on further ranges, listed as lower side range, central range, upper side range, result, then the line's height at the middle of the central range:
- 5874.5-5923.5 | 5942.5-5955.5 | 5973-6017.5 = 1.0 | 29.6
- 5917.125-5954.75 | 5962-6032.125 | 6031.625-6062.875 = 1.0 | 29.9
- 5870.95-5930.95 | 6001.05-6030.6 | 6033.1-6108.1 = 0.9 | 30.1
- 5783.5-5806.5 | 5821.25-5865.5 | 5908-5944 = -0.6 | 31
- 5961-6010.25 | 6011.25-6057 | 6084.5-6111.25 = -0.4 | 29.7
